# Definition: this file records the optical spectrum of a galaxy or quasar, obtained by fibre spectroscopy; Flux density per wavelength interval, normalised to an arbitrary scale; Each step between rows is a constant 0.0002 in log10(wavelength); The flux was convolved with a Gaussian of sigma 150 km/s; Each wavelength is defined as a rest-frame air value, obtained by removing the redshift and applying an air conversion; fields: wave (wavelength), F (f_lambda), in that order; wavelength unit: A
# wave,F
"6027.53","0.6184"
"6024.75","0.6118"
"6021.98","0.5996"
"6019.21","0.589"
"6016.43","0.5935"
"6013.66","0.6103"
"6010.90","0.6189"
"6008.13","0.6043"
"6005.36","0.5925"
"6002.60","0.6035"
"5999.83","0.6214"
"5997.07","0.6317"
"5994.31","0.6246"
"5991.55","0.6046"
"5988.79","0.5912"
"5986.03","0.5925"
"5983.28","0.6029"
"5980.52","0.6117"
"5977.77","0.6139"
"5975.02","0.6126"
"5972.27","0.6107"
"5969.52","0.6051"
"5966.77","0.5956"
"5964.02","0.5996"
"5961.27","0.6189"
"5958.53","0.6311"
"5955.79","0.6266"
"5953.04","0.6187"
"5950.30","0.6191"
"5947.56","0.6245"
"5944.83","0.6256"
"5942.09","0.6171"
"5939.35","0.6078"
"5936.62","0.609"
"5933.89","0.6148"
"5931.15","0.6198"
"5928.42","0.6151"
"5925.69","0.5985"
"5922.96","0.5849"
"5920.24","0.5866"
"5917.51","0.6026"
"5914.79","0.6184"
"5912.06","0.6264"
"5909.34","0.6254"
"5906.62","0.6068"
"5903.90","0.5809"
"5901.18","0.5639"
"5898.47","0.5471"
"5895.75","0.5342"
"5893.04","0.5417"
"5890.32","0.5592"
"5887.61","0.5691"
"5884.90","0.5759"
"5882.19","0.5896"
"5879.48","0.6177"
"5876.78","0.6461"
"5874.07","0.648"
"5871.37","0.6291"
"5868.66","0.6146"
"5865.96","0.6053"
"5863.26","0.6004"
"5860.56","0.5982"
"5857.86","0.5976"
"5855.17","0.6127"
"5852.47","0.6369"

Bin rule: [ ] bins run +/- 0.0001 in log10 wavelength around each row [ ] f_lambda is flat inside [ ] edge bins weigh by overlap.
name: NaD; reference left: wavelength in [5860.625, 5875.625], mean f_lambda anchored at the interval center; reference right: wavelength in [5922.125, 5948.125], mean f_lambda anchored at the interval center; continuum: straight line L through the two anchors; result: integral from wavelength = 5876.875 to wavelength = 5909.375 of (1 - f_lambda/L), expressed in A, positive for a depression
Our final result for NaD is 2.1 A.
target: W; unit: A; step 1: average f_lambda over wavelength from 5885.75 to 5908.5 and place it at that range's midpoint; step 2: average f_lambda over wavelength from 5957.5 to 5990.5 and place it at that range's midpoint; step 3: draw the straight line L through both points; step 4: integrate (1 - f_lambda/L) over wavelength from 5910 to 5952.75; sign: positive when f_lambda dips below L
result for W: -2.1 A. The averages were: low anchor 0.565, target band 0.612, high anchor 0.607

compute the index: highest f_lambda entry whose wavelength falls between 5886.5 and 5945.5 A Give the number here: 0.6264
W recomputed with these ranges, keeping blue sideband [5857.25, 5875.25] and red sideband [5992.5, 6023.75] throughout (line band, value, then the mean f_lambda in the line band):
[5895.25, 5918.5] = 0.78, 0.591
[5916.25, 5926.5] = 0.31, 0.593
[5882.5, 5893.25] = 0.81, 0.566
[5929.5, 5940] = -0.04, 0.613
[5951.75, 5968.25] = -0.14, 0.615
